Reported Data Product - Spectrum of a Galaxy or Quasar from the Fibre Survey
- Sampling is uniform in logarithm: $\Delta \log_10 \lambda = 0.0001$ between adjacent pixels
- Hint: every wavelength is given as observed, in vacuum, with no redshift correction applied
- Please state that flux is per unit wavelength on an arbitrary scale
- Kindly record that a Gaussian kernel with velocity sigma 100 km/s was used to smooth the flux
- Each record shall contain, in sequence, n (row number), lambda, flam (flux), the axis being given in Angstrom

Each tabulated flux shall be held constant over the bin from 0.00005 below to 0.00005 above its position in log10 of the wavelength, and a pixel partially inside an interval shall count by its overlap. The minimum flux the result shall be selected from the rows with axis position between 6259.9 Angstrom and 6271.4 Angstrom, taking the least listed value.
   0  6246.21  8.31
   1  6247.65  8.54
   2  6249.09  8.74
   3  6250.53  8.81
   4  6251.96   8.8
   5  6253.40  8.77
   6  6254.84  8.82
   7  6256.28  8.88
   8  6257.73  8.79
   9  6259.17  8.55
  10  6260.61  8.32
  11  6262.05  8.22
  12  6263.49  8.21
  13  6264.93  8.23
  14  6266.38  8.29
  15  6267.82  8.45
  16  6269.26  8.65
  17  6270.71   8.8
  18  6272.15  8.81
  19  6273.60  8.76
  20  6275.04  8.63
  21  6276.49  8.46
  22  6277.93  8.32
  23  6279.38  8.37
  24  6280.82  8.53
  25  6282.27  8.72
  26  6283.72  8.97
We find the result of 8.21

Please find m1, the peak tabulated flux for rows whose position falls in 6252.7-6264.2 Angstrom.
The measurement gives 8.88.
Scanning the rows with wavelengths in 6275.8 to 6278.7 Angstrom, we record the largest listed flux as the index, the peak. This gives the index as 8.46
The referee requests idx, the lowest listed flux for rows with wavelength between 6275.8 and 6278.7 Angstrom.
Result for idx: 8.32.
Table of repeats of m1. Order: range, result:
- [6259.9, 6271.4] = 8.8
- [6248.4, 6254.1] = 8.81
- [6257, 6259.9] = 8.79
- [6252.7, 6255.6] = 8.82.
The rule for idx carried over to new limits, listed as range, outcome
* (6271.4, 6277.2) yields 8.46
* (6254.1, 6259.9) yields 8.55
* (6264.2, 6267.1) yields 8.23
